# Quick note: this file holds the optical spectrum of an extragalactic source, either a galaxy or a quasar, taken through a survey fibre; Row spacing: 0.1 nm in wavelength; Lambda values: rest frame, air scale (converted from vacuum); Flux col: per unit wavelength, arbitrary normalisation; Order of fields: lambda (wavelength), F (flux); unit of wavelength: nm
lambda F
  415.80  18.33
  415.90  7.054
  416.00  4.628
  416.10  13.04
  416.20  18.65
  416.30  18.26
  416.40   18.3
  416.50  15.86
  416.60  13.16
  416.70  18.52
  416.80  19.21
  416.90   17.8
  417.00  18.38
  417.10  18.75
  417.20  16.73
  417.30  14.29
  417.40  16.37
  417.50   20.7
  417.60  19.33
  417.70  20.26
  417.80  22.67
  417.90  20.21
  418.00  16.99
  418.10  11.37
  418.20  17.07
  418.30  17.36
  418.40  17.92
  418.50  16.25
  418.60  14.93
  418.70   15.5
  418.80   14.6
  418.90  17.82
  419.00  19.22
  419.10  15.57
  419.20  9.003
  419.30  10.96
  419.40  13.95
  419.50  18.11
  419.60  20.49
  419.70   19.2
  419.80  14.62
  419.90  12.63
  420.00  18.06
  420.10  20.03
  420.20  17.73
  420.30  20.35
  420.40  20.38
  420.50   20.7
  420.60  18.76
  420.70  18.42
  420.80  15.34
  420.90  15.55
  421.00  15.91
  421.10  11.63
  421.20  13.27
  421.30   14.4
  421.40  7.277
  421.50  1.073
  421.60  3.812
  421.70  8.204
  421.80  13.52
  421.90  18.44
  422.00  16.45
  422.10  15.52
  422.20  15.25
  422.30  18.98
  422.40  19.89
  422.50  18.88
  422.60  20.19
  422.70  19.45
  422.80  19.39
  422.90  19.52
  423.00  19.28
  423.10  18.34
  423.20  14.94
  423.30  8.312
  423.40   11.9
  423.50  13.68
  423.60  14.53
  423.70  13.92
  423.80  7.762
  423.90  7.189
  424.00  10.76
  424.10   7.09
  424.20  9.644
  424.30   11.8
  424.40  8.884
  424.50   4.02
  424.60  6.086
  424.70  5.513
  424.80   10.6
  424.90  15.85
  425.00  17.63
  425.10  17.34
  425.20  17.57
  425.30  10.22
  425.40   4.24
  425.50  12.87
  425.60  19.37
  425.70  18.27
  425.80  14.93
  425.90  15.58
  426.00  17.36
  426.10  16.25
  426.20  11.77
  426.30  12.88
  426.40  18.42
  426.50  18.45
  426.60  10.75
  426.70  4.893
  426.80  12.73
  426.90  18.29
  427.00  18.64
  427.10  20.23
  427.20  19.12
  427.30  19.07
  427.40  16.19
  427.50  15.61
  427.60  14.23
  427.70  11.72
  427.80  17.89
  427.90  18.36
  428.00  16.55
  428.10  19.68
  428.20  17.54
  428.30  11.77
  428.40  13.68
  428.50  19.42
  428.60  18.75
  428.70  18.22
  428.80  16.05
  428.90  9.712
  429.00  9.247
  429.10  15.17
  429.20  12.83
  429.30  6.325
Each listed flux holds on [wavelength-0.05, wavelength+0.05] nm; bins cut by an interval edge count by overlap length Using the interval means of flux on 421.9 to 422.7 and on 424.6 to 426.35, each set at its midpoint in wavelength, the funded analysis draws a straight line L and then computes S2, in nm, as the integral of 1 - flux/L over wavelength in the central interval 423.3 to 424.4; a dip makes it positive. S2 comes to 0.37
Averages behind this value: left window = 18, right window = 13.8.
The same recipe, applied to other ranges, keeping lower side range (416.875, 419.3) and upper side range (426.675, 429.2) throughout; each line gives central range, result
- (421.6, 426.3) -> 0.72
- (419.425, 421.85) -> 0.24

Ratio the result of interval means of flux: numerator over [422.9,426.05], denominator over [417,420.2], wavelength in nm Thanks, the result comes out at 0.74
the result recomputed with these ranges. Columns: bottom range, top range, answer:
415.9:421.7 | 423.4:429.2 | 0.88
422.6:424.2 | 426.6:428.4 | 1.15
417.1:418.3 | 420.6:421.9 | 0.68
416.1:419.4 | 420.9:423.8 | 0.86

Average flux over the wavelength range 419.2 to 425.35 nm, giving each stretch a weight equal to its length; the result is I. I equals 14.2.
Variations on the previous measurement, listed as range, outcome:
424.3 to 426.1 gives 12.8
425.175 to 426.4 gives 14.4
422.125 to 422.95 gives 18.8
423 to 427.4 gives 13.3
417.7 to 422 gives 15.5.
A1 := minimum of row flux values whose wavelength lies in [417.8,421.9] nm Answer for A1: 1.073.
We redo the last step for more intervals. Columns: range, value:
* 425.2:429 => 4.24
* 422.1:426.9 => 4.02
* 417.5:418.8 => 11.37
